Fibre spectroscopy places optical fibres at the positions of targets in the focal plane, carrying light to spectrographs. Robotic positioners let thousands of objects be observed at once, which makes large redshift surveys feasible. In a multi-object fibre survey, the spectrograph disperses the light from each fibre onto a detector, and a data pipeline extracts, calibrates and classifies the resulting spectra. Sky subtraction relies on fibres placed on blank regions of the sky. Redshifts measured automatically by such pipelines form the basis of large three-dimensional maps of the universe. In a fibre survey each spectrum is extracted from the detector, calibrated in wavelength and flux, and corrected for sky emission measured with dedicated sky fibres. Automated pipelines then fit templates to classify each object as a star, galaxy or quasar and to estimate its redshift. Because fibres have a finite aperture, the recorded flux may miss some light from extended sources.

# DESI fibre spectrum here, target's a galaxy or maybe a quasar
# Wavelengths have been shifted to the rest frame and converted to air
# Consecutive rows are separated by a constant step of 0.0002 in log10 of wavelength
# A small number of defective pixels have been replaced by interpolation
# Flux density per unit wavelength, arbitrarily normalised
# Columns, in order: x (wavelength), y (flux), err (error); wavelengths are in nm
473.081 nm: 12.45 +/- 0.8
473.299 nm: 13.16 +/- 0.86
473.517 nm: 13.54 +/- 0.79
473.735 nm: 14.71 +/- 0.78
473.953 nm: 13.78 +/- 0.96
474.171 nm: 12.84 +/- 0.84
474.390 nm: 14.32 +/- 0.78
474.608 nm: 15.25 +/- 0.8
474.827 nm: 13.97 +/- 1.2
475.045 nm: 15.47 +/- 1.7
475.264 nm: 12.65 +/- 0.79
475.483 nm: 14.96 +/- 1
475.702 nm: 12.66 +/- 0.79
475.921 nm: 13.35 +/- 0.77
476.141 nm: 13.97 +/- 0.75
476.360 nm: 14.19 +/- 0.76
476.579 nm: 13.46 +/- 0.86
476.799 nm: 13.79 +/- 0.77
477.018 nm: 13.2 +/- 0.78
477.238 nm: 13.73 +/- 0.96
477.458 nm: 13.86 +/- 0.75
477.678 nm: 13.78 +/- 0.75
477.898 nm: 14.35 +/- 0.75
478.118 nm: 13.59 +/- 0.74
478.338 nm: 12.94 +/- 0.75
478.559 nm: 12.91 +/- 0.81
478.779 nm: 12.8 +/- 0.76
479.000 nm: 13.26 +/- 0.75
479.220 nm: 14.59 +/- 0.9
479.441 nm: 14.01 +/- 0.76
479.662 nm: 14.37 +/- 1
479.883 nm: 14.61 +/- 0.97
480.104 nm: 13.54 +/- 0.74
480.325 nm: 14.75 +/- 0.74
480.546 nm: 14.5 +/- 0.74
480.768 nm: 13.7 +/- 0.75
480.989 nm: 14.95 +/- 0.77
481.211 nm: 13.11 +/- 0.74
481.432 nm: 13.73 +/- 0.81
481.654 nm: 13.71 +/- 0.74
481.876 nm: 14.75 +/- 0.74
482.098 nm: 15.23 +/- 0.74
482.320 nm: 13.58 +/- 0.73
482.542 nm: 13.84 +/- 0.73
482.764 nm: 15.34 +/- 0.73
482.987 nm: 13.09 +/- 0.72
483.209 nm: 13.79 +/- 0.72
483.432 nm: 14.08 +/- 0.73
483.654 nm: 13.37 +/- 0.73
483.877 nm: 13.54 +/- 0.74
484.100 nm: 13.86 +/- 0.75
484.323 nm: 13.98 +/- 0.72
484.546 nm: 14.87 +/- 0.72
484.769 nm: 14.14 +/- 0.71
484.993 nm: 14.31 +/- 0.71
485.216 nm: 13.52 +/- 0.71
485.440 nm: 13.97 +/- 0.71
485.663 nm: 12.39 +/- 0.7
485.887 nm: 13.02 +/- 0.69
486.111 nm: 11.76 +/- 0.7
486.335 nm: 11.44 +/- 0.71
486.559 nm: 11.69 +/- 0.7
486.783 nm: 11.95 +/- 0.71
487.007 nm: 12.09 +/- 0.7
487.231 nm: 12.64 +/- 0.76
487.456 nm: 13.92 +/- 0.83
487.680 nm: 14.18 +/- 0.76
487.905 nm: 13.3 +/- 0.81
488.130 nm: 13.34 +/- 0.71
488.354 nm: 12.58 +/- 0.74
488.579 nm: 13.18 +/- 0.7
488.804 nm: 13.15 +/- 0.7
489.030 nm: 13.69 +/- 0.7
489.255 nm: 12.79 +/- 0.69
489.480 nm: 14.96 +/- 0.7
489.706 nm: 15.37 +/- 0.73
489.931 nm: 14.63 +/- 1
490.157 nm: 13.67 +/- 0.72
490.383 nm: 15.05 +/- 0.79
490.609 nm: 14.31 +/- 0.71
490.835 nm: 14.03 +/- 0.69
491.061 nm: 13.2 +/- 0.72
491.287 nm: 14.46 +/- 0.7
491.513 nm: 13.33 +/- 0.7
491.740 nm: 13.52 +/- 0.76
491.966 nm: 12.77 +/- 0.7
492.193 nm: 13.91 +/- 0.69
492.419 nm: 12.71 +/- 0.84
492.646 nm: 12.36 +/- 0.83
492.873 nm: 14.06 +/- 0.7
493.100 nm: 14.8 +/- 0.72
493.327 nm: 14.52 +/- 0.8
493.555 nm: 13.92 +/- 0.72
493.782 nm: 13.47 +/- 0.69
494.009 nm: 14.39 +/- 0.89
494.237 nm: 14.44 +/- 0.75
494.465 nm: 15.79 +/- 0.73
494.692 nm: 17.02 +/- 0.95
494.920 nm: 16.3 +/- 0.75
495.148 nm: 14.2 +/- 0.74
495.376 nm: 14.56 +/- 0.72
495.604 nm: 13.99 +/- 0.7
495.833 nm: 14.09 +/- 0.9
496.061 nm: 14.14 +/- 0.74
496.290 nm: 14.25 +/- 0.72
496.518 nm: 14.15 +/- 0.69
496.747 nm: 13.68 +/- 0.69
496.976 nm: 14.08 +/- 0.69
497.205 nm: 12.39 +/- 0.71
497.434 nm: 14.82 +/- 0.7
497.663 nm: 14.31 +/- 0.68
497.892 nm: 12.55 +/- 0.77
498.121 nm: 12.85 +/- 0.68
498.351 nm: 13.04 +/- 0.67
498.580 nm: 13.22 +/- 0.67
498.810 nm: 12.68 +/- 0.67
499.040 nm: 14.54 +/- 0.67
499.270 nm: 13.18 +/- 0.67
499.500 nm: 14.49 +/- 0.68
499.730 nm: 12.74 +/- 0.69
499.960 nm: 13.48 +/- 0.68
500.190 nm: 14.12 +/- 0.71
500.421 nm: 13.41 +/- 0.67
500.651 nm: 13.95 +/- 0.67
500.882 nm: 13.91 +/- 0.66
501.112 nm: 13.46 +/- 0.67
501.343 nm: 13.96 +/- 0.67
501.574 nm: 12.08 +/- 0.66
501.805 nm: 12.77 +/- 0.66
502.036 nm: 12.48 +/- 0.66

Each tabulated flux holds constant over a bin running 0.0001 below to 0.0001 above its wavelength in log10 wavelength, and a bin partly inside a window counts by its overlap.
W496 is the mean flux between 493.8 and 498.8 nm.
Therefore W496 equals 14.2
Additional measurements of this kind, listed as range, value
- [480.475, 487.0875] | 13.6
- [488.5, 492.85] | 13.8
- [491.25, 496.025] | 14.2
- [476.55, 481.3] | 13.8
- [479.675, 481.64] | 14.1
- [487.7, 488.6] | 13.2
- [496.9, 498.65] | 13.4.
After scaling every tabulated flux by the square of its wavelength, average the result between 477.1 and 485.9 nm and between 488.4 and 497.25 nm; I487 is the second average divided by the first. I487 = 1.06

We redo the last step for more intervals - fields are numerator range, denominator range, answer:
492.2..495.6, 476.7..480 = 1.12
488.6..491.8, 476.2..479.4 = 1.08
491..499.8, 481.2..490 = 1.07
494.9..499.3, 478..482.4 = 1.06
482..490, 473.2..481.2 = 1.01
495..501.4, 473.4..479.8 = 1.09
